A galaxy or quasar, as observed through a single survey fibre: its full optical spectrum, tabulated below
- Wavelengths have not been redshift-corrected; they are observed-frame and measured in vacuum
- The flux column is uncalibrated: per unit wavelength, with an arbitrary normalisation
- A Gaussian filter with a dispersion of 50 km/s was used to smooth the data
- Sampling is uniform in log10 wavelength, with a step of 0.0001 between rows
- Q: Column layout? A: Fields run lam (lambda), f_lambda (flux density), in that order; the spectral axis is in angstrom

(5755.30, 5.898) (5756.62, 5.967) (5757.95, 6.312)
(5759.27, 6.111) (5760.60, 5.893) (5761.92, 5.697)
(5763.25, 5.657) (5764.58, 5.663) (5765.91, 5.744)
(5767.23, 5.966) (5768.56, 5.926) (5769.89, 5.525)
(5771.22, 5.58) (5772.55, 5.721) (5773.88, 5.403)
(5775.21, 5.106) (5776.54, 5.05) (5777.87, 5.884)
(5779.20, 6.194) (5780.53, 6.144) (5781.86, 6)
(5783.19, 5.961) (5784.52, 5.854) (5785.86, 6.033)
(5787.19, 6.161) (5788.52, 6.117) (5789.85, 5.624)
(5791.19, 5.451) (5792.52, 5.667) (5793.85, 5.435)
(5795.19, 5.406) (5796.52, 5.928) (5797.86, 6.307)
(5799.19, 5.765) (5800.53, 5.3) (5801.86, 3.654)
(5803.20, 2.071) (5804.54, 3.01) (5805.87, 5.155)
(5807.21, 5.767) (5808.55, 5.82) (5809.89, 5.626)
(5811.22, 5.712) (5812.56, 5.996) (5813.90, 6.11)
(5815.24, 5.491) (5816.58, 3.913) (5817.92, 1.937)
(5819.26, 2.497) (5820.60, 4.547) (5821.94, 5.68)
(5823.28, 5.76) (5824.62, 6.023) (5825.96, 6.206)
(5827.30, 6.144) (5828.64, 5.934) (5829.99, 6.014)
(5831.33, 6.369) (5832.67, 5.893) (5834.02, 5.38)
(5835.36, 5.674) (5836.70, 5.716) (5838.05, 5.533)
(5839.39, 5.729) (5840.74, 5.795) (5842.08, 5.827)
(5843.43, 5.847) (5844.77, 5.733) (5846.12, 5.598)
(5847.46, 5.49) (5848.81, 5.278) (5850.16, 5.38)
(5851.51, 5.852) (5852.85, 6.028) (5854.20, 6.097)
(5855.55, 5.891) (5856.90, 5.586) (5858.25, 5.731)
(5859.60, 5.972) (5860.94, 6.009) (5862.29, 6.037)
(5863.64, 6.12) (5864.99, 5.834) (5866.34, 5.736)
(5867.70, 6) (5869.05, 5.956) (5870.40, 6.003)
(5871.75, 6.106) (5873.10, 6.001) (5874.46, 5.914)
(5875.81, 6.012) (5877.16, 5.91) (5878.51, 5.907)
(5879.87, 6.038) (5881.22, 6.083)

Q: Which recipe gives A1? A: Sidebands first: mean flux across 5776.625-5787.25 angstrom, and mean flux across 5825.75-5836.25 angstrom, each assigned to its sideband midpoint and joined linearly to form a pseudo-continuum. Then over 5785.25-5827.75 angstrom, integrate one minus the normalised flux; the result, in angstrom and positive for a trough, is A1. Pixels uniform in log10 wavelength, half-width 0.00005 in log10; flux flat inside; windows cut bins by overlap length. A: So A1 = 5.4 angstrom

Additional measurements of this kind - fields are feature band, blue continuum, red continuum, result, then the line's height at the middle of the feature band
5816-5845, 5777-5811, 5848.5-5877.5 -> 1.6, 5.69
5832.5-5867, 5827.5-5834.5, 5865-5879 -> 1.1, 5.95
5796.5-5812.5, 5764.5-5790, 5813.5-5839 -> 1.5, 5.52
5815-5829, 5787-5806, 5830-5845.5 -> 1.7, 5.53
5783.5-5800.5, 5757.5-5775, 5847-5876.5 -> 0.0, 5.79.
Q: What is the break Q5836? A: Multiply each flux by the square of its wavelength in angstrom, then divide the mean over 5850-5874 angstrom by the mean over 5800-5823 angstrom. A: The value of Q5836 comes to 1.30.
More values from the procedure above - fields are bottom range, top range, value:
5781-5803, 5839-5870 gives 1.06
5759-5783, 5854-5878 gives 1.07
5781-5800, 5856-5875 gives 1.04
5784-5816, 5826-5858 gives 1.09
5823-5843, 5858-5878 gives 1.03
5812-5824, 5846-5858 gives 1.24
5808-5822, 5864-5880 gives 1.26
